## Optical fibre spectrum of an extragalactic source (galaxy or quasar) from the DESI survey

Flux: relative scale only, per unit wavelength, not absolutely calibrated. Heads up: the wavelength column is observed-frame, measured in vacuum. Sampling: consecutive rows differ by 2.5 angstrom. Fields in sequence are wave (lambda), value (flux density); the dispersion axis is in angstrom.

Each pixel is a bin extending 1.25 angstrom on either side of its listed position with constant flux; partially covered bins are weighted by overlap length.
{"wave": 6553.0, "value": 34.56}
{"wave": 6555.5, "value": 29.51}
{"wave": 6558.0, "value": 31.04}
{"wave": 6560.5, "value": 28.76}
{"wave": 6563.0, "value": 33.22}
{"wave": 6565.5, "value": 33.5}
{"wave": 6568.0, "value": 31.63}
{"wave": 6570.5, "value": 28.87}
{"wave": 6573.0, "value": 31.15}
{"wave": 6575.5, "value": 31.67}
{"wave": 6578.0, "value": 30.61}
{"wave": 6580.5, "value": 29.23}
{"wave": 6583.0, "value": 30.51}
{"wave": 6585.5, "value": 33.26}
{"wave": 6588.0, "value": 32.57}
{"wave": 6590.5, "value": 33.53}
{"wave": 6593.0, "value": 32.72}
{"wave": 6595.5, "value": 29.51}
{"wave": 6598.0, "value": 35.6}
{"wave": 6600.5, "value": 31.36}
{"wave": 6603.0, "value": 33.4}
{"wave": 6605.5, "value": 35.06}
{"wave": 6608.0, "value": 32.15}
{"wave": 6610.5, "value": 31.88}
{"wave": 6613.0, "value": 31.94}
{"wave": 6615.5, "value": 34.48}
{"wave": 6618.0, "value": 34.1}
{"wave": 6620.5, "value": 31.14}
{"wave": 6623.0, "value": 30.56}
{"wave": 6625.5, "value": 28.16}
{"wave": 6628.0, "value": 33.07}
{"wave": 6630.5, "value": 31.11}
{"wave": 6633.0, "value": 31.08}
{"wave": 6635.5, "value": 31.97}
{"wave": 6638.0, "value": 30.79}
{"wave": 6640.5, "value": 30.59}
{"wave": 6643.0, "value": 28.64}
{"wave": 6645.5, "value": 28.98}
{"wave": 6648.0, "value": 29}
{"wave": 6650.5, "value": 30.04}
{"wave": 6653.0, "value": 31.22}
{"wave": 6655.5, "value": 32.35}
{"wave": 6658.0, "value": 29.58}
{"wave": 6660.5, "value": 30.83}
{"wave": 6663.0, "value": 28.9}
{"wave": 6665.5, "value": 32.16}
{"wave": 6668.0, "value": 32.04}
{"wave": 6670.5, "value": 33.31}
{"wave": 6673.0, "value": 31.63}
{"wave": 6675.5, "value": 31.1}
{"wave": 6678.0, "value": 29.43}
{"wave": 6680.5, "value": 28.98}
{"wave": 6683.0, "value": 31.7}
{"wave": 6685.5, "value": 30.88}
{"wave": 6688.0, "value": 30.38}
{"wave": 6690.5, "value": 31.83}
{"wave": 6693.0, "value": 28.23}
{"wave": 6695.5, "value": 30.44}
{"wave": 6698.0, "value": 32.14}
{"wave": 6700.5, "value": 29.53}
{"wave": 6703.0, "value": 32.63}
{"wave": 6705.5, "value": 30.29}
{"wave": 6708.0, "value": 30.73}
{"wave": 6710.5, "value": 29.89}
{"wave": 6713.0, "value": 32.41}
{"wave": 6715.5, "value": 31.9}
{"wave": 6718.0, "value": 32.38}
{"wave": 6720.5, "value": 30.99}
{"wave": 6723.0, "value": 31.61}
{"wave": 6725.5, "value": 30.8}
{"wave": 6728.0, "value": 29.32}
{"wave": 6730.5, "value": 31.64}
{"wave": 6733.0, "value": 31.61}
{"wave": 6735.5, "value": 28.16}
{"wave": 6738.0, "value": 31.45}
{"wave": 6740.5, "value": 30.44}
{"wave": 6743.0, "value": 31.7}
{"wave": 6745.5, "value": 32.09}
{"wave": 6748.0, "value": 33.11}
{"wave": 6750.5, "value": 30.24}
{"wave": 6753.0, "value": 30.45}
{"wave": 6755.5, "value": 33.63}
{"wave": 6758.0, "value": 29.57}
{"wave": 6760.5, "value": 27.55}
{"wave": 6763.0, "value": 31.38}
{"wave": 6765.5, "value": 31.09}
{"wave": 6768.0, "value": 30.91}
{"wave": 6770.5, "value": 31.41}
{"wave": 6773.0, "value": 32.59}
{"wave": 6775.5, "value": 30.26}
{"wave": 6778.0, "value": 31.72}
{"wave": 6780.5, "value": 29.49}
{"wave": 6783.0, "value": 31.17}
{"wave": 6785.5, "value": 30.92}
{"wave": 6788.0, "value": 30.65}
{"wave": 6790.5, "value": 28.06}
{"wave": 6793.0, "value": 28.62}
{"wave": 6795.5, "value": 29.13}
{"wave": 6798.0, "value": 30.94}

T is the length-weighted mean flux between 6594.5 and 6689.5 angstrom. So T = 31.3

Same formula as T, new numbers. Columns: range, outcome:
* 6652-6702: 30.8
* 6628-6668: 30.6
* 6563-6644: 31.8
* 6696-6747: 31.1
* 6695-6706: 31.1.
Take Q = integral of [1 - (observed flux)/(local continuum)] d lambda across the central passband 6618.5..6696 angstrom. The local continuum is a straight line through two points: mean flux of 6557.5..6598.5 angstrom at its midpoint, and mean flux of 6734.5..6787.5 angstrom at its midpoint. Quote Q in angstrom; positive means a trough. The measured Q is 1.5 angstrom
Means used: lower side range 31.5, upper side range 30.9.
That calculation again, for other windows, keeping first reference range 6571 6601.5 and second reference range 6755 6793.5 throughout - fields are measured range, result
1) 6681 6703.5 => 0.23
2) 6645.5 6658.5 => 0.40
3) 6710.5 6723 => -0.31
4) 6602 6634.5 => -0.63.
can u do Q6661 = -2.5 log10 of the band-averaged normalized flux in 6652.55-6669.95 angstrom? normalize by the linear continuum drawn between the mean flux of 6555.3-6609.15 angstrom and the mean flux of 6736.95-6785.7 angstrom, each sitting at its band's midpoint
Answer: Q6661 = 0.01 mag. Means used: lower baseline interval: 31.8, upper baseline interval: 31.1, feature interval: 31.1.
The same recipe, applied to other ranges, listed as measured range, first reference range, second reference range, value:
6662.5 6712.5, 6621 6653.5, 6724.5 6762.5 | -0.01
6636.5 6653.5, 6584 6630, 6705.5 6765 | 0.08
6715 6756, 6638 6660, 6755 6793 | -0.03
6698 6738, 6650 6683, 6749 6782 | 0.00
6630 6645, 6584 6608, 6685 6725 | 0.06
